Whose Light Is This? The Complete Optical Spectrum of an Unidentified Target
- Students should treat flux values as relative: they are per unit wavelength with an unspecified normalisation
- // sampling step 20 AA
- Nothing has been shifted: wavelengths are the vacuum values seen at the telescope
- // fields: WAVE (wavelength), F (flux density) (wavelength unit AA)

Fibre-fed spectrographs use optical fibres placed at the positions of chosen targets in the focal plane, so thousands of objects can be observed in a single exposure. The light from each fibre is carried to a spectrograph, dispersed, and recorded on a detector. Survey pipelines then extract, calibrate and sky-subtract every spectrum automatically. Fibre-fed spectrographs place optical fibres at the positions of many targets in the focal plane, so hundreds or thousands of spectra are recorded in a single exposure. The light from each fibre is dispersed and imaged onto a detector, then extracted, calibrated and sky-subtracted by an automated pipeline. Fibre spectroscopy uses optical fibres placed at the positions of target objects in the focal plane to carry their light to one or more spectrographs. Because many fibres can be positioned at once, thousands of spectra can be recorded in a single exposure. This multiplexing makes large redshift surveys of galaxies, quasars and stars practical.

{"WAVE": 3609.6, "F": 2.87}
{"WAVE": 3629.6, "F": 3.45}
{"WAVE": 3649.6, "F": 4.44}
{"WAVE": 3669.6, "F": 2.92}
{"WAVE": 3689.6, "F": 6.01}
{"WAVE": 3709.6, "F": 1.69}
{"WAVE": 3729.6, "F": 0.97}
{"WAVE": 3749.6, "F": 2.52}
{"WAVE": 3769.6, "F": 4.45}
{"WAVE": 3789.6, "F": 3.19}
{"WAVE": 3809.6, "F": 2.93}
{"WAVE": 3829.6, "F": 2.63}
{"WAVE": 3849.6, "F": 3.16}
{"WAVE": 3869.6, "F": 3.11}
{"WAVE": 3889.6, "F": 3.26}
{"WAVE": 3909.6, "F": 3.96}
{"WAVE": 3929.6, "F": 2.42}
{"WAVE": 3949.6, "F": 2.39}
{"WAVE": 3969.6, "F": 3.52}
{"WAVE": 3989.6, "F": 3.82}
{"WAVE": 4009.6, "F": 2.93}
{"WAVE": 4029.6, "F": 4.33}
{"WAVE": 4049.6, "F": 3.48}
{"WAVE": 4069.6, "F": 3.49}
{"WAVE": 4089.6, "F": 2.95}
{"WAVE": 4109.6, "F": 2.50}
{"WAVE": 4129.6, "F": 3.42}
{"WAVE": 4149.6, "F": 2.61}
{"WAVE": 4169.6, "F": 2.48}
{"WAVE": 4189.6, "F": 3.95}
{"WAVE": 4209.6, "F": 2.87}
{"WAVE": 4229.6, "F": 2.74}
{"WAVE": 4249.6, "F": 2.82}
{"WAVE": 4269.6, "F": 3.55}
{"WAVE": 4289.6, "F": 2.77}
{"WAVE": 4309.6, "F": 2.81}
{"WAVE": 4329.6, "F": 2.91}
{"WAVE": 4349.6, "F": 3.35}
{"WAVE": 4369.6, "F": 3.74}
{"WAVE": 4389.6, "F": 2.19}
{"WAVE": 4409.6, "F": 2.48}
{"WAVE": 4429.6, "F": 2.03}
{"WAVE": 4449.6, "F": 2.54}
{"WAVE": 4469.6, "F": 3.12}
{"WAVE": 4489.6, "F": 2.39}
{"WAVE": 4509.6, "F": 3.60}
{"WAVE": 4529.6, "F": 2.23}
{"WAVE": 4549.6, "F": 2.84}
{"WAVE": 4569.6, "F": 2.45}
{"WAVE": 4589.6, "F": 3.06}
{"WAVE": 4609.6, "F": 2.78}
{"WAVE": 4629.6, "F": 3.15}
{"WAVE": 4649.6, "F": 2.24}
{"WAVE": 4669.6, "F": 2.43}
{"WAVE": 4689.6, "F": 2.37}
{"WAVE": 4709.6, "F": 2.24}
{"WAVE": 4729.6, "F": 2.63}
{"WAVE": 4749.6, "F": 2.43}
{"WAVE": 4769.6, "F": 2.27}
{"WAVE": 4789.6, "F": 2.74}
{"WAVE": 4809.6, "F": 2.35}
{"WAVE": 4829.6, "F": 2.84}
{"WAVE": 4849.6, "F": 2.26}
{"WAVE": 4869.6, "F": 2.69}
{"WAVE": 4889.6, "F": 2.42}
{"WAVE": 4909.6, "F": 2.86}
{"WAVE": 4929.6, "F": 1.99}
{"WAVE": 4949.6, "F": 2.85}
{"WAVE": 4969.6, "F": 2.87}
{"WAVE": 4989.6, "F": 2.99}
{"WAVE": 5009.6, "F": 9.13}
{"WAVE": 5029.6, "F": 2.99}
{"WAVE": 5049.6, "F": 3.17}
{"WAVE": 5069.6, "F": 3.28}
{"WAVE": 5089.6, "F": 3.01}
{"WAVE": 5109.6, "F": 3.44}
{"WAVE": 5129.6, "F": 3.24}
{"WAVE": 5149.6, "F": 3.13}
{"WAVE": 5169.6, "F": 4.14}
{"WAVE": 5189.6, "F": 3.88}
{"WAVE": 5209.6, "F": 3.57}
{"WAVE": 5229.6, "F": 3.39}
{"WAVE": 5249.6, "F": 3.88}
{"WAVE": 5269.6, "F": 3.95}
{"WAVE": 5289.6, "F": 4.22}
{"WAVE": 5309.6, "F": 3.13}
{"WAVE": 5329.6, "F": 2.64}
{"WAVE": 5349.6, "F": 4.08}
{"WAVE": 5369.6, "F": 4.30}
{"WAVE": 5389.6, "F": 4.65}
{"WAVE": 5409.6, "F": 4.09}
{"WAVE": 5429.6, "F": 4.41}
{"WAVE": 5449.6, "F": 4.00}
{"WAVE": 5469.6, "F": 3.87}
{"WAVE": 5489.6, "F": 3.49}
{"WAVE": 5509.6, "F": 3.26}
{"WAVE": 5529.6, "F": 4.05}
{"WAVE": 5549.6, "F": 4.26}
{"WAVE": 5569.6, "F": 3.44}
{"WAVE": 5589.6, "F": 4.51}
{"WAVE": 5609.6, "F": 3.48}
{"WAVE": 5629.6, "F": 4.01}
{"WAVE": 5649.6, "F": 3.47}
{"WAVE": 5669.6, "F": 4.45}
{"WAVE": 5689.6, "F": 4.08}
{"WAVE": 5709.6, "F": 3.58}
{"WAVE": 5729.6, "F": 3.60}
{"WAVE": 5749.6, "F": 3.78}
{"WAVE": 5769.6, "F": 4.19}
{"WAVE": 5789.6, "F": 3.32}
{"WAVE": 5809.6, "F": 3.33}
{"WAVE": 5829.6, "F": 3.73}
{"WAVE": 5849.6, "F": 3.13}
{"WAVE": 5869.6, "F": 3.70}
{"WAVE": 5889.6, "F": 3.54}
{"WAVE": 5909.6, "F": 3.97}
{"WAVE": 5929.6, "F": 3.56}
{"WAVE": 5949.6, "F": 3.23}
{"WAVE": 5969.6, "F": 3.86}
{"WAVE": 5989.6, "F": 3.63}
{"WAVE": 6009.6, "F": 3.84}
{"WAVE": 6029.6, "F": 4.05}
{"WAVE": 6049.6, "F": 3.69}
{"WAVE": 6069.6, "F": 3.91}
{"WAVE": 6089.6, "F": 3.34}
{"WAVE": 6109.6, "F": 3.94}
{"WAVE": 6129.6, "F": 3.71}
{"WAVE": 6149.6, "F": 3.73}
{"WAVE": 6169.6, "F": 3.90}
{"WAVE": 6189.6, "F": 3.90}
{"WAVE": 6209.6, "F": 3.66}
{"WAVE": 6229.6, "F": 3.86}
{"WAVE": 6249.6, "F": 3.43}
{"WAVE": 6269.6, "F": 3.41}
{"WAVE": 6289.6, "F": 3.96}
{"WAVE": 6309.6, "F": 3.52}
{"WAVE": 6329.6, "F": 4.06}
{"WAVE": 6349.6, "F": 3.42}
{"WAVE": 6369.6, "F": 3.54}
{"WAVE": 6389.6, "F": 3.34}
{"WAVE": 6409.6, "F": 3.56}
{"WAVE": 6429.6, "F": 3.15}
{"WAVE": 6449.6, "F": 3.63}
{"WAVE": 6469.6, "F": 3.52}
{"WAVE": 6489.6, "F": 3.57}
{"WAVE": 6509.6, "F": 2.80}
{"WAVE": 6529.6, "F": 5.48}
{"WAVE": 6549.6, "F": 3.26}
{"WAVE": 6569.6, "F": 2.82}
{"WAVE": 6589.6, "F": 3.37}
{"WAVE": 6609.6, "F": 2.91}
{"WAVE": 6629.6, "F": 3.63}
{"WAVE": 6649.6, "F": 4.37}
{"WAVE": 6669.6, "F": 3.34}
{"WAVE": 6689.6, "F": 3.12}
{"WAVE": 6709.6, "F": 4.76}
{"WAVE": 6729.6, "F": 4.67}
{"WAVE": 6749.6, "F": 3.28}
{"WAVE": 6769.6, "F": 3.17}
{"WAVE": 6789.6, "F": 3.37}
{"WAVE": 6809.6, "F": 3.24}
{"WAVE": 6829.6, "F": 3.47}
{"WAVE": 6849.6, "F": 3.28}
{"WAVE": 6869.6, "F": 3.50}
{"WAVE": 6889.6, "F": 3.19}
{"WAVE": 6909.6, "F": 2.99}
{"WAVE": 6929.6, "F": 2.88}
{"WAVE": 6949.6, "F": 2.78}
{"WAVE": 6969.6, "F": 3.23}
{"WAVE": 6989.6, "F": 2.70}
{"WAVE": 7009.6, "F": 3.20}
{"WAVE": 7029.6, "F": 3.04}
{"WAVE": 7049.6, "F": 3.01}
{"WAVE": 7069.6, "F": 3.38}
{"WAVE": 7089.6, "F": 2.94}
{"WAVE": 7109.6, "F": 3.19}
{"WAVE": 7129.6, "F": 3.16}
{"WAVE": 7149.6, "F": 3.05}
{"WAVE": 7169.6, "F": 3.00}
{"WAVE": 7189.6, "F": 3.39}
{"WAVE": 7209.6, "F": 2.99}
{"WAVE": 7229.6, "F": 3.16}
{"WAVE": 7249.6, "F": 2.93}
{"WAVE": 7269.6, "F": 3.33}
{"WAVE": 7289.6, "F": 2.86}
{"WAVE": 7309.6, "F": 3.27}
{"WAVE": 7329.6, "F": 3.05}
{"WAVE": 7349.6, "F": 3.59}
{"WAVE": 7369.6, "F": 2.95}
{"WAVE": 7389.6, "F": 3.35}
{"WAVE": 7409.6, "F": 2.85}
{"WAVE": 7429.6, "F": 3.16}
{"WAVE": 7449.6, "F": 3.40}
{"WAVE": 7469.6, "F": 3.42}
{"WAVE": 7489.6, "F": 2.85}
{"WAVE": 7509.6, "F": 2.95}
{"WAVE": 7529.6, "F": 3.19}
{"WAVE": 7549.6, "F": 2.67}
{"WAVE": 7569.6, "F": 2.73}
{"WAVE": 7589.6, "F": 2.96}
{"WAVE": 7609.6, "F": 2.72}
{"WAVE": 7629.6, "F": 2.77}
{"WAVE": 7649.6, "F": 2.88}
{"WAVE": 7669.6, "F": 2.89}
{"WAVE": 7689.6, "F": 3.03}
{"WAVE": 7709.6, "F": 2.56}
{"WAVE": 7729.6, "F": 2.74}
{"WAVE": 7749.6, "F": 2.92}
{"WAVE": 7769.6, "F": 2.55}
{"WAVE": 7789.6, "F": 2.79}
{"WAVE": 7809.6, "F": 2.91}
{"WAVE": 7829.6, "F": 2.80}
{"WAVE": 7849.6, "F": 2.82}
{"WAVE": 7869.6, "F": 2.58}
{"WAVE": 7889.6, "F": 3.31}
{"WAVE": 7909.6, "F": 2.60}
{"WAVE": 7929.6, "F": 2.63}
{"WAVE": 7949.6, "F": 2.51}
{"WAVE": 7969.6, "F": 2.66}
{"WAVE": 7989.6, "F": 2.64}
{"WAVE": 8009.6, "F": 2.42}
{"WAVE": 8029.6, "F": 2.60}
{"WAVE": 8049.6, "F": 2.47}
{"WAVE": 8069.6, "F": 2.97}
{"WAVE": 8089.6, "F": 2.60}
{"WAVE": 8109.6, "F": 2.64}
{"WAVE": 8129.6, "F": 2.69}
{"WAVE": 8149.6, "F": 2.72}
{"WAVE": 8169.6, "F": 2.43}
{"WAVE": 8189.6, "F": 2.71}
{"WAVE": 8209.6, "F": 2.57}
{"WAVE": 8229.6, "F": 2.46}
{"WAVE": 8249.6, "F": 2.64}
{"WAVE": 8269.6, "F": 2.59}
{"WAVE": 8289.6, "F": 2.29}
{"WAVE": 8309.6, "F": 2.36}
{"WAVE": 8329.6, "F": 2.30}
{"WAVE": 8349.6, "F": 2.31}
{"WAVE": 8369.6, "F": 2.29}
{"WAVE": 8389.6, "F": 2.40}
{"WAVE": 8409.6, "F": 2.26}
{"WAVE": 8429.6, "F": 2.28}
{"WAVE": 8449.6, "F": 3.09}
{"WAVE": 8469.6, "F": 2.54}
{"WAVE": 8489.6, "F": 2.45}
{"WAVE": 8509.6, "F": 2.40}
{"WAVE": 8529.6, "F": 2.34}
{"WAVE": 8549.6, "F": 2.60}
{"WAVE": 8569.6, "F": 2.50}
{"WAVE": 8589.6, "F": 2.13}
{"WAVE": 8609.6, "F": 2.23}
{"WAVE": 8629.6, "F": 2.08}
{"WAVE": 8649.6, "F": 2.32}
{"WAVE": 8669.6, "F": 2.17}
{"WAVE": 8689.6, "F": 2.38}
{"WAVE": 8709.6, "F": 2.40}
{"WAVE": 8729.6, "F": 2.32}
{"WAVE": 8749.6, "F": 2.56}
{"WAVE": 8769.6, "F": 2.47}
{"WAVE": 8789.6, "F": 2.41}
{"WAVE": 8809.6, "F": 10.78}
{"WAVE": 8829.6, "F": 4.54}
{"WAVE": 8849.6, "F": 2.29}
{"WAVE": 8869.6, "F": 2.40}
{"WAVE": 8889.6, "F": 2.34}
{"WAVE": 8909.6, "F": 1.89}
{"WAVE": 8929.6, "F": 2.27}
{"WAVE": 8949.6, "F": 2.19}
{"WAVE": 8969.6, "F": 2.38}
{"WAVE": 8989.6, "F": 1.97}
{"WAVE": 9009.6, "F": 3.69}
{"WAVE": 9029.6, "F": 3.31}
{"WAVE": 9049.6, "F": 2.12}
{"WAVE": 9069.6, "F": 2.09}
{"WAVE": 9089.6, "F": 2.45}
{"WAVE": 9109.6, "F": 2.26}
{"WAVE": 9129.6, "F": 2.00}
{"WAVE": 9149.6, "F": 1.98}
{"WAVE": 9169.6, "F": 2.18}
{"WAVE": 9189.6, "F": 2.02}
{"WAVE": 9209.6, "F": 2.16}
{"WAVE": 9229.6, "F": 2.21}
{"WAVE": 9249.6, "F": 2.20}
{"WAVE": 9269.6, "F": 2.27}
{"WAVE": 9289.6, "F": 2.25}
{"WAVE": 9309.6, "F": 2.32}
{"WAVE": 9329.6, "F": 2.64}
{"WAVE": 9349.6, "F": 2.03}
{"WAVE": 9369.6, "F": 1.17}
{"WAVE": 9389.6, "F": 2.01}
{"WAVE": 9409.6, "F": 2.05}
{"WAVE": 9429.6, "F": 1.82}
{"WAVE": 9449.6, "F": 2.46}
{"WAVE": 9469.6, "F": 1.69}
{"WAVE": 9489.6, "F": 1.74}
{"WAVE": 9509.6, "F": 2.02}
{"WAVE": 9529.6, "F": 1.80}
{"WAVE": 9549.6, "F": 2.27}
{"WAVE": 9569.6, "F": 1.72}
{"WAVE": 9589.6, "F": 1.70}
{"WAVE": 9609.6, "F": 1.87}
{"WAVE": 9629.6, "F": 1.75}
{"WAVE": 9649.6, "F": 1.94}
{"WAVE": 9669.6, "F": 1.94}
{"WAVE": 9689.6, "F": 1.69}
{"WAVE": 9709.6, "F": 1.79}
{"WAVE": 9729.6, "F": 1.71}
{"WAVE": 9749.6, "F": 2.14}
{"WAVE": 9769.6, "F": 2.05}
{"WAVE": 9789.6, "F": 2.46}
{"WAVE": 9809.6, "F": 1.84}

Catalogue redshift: 0.34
